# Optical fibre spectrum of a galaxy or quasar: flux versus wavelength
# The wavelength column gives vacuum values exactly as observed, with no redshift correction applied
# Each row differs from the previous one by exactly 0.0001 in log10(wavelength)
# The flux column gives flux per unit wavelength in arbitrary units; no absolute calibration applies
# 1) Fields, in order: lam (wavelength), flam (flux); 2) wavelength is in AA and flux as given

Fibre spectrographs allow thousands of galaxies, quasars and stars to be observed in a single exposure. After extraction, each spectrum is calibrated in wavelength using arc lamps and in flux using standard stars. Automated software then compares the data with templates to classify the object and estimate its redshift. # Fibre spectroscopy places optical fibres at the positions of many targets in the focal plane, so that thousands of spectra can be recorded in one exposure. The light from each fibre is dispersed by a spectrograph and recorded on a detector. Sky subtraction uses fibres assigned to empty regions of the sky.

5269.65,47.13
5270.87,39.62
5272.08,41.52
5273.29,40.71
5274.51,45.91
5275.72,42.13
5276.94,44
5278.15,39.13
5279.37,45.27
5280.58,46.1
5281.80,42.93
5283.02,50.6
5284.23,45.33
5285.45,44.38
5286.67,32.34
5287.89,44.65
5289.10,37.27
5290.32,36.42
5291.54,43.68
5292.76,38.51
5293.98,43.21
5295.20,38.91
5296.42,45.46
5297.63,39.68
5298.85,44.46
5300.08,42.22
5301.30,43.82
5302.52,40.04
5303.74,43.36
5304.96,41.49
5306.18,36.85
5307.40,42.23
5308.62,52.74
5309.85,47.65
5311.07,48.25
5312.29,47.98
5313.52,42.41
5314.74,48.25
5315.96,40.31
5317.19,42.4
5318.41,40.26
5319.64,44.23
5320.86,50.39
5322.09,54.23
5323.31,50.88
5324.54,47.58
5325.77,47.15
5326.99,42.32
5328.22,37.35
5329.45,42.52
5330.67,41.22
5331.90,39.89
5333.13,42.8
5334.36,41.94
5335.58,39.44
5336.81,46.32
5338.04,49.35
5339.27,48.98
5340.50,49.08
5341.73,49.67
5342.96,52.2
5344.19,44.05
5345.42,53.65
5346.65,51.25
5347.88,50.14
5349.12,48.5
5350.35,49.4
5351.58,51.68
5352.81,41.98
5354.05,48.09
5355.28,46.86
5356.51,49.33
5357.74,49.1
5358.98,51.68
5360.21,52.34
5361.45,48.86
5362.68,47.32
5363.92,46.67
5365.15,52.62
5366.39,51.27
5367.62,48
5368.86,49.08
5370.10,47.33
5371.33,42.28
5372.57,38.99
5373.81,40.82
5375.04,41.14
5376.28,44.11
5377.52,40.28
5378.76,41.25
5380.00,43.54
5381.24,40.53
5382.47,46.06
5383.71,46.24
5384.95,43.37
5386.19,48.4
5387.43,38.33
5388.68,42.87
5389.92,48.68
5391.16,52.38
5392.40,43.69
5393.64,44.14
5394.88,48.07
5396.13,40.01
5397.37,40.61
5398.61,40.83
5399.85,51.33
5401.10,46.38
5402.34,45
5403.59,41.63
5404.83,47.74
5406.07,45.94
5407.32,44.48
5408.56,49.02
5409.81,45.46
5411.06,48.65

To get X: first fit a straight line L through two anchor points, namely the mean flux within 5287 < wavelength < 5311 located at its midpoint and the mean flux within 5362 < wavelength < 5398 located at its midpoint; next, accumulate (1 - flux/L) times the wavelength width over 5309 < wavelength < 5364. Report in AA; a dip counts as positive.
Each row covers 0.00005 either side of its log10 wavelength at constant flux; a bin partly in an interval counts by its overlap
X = -4.3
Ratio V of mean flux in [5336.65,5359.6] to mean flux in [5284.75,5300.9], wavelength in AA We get 1.2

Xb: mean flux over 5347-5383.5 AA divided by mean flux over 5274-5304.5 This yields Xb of 1.10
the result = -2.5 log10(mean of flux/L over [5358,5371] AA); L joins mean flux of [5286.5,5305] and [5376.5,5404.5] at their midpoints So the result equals -0.138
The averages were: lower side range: 41.2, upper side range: 44.3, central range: 49.3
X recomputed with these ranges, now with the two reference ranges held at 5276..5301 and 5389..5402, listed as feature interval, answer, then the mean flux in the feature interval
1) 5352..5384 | -0.96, 46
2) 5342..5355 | -1.46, 49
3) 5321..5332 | -0.47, 45.3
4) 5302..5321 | -0.54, 44.2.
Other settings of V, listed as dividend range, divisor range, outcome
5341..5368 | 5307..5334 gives 1.09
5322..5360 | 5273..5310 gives 1.10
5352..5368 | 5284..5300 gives 1.19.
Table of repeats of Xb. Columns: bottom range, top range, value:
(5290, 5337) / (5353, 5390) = 1.05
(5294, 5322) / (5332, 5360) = 1.09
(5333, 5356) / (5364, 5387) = 0.94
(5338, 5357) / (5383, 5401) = 0.92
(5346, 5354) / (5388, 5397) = 0.93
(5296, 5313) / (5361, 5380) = 1.03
